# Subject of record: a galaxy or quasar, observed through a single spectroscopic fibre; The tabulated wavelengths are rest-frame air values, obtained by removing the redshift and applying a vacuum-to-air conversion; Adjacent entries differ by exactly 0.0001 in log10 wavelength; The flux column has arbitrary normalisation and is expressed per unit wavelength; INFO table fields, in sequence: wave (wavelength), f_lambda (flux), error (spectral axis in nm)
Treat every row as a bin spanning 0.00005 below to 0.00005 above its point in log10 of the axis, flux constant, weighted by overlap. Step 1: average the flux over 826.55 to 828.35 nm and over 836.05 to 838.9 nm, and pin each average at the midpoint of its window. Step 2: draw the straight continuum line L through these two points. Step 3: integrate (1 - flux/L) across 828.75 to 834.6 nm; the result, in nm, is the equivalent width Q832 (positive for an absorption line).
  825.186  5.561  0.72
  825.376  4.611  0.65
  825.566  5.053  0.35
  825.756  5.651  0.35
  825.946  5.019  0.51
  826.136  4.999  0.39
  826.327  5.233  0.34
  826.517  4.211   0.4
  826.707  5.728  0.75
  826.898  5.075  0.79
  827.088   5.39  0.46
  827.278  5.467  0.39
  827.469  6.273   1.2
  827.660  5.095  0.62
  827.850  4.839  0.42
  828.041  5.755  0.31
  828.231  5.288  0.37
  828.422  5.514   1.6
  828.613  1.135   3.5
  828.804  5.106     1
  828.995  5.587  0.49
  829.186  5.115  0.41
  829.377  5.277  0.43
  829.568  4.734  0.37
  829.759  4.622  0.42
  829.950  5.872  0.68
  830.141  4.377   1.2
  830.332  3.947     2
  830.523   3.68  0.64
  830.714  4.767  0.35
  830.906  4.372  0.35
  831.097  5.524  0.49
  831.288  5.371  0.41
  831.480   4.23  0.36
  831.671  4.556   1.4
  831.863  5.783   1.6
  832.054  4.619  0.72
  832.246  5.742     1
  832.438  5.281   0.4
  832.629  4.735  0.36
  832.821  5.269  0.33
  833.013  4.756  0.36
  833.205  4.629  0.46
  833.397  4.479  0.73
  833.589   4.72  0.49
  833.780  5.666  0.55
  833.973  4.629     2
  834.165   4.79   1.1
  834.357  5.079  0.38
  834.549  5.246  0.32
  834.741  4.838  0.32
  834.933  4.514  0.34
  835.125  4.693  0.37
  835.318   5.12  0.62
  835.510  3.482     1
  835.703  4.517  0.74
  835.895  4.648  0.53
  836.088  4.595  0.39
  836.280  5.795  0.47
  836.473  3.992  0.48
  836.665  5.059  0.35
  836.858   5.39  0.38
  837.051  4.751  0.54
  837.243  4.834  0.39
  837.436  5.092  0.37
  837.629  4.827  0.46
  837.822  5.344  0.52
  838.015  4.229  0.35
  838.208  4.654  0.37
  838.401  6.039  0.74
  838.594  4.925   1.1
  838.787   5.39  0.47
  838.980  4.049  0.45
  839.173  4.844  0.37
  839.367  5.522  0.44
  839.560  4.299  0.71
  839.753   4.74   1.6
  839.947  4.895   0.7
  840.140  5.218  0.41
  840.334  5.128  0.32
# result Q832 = 0.35 nm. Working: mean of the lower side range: 5.39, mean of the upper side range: 5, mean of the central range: 4.92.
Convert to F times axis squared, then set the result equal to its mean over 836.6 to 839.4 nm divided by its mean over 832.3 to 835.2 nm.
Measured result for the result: 1.03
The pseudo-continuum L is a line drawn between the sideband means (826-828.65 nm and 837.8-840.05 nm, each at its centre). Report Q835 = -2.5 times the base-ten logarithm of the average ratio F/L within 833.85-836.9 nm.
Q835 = 0.04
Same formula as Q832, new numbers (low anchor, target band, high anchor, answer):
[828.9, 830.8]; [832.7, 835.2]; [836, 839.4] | 0.01 nm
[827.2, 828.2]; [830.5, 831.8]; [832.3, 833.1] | 0.11 nm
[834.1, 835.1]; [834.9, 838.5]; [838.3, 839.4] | 0.12 nm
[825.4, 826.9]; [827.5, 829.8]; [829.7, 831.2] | -0.02 nm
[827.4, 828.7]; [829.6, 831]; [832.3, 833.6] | 0.09 nm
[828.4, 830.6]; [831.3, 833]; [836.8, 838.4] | -0.13 nm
